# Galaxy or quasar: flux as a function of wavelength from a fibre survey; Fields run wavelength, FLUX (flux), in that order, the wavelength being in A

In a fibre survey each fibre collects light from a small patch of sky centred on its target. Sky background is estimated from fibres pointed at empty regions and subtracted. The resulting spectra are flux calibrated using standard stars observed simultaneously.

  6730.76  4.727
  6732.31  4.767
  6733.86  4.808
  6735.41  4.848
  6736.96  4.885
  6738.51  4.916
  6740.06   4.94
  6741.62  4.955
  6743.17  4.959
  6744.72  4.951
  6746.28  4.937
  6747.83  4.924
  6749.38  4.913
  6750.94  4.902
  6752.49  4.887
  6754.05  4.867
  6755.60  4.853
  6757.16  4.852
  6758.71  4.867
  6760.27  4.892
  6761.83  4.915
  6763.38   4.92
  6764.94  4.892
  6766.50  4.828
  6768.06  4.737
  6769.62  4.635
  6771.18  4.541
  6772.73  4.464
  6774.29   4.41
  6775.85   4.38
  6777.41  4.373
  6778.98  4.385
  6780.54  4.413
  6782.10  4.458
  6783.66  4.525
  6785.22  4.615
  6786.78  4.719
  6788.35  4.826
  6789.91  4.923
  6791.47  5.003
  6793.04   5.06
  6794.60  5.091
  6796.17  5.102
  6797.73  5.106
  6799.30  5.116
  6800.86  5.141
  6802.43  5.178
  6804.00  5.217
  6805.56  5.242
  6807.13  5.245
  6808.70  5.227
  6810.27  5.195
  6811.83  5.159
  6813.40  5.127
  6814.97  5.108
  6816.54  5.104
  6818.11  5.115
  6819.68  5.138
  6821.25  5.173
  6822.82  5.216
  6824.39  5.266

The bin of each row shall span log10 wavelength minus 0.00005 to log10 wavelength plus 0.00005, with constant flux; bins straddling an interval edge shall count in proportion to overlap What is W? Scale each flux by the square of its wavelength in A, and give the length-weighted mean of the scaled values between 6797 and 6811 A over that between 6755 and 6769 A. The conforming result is 1.08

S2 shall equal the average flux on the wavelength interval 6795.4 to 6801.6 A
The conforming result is 5.12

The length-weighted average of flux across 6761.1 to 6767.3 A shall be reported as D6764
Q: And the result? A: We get 4.89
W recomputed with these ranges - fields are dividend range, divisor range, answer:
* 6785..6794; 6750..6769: 1.01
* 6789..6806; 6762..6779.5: 1.12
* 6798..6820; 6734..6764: 1.07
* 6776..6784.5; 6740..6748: 0.91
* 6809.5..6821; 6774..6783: 1.18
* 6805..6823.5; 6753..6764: 1.08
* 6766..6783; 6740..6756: 0.92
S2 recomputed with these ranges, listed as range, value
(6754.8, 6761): 4.87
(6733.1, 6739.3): 4.87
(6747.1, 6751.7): 4.91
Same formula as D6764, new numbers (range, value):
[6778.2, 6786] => 4.48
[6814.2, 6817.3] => 5.1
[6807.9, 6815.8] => 5.16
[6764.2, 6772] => 4.73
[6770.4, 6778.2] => 4.43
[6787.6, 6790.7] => 4.89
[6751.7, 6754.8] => 4.88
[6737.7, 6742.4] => 4.93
